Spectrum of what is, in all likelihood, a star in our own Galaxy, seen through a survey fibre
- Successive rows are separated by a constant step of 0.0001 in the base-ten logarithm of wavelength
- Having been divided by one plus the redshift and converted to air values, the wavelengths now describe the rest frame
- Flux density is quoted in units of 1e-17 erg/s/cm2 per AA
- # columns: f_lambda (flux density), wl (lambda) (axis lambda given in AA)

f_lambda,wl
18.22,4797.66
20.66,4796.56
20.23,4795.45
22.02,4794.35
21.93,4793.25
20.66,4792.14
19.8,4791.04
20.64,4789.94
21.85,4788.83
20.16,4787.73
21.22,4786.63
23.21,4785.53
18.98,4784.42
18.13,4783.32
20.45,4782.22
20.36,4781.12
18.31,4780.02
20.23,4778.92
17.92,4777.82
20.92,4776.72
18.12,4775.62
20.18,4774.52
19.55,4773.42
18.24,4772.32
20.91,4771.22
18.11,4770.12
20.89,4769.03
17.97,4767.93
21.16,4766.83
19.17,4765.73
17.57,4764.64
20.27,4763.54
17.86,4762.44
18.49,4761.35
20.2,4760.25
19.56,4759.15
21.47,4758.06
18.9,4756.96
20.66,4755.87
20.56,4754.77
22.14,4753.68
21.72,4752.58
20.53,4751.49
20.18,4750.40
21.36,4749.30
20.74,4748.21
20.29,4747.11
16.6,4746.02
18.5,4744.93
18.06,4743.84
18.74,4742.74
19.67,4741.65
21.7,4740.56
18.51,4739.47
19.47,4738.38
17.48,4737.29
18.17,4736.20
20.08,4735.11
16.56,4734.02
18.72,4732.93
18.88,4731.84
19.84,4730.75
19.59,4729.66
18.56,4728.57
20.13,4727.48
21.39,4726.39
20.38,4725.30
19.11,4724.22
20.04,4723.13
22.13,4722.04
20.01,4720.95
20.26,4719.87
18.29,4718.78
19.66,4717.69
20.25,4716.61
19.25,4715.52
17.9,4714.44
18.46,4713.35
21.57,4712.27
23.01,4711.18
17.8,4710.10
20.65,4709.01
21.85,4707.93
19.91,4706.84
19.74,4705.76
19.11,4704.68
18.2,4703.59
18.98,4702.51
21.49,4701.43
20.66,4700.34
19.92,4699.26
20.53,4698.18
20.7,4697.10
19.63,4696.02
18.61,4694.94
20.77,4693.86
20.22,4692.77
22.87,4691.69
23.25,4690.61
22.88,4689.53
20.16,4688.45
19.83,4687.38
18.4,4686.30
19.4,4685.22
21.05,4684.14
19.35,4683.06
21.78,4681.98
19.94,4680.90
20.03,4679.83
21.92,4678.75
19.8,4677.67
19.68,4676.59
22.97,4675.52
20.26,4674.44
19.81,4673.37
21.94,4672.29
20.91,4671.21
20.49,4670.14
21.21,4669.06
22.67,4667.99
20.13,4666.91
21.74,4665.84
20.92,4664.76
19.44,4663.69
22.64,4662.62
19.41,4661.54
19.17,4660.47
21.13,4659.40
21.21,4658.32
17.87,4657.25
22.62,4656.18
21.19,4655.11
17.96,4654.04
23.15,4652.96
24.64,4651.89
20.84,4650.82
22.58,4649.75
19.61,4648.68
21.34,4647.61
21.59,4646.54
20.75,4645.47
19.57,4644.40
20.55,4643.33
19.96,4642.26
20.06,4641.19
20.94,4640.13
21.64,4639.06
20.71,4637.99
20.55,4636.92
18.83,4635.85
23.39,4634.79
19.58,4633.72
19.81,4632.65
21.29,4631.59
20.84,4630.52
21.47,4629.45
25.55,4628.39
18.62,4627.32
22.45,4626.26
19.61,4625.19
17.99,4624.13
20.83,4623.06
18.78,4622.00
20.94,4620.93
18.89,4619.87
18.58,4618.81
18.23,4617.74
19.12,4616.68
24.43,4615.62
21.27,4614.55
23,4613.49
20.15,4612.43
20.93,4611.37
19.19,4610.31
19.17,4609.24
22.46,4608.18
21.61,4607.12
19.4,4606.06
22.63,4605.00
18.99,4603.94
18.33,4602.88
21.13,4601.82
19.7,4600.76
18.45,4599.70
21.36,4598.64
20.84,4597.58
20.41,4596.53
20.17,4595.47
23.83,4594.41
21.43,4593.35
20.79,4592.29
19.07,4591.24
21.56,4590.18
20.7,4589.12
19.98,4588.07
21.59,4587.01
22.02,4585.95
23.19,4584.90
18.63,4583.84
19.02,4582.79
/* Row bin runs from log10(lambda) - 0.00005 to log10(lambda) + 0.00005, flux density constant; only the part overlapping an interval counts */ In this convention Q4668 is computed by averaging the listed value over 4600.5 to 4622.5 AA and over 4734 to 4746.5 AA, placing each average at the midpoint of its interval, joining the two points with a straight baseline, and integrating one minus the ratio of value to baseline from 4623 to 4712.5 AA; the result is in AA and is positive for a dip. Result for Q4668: -4.80 AA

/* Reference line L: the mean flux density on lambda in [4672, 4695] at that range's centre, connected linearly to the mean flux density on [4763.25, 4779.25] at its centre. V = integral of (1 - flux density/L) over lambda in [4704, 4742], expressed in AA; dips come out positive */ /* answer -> 0.9 AA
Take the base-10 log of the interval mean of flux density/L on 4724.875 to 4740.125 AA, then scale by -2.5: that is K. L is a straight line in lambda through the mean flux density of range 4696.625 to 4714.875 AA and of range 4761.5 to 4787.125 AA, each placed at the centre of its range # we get 0.04 mag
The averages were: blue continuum 20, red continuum 19.5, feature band 19.1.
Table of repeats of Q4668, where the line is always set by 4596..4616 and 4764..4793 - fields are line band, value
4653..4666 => -0.06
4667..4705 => -0.52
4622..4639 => -0.14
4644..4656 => -0.47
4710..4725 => 0.16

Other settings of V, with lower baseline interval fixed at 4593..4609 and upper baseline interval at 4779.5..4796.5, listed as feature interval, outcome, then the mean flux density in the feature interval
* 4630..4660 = -0.3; 20.9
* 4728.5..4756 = 1.4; 19.5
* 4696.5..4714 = 0.4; 20.1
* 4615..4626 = 0.5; 19.8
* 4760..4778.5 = 1.2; 19.3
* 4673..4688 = 0.2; 20.3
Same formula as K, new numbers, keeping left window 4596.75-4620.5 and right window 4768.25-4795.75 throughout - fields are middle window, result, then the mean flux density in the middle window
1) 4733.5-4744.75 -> 0.074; 18.8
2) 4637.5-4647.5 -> -0.019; 20.7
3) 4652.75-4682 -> -0.024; 20.7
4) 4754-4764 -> 0.017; 19.8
